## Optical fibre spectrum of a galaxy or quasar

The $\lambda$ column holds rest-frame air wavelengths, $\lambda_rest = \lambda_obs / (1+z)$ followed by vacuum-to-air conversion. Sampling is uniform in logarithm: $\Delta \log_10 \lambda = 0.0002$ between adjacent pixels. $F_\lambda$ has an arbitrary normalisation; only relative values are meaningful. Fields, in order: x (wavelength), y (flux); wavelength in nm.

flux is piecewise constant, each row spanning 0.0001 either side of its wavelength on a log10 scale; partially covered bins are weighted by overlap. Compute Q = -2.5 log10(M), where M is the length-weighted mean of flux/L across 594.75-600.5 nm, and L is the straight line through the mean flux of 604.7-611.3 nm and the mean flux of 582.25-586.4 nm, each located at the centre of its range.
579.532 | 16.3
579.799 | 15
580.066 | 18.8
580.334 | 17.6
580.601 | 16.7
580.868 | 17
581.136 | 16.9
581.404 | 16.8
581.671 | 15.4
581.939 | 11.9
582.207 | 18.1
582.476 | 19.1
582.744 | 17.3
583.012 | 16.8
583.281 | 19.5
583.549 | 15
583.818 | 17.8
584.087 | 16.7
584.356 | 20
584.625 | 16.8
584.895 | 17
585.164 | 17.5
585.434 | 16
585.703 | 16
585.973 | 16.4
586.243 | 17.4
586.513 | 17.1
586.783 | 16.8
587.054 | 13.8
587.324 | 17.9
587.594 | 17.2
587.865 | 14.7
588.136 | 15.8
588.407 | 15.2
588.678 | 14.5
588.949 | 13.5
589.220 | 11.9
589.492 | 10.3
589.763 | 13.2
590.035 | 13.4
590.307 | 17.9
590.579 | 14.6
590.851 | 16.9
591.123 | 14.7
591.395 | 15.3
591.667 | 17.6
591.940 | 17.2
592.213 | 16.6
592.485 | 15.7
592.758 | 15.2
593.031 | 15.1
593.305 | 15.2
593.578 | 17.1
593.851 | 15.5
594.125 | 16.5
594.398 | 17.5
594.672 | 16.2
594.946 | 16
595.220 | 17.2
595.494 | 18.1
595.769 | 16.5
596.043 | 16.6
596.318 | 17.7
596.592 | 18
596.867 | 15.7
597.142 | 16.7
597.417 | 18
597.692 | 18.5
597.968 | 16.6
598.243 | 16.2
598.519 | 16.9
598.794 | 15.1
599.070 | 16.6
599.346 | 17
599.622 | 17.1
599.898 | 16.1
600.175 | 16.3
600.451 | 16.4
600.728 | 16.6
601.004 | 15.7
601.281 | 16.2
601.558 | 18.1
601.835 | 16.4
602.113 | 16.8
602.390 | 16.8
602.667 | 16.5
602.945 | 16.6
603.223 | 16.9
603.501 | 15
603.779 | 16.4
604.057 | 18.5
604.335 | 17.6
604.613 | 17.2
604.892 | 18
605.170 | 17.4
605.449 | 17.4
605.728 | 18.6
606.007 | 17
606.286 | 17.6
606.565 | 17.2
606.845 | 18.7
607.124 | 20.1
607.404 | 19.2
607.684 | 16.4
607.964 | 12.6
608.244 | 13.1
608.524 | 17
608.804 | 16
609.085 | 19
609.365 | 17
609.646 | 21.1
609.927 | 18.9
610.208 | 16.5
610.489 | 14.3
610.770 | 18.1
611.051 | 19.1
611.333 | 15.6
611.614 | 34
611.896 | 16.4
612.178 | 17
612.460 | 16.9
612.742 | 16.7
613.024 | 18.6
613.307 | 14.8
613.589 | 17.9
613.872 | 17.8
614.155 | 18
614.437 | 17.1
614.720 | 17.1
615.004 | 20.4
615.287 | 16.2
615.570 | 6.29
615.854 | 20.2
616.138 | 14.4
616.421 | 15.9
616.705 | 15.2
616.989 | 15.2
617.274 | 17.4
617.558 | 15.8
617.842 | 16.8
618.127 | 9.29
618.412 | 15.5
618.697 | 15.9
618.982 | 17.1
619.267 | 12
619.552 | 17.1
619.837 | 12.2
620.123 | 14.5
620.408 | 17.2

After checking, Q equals 0.03 mag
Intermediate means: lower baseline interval 17.3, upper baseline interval 17.4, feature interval 16.8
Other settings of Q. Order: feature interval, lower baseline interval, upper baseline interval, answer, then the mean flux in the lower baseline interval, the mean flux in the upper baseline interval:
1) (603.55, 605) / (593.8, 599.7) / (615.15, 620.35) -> -0.08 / 16.8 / 14.9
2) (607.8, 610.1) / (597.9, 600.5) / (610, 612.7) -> 0.08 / 16.4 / 18.6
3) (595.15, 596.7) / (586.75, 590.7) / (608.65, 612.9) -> -0.10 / 14.7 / 18.4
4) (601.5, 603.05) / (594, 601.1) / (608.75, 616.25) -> 0.02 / 16.8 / 17.6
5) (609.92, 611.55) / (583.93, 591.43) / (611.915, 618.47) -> -0.11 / 15.7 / 16.1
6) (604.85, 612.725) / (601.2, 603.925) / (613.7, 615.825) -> -0.09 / 16.6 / 16.4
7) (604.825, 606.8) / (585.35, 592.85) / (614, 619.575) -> -0.14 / 15.5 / 15.6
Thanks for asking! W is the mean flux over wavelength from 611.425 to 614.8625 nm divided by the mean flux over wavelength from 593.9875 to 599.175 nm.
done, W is 1.1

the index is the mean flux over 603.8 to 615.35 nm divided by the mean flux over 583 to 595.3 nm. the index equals 1.1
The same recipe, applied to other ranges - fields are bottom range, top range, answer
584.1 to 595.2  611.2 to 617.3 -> 1.09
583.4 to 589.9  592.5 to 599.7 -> 1.05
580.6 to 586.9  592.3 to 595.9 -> 0.96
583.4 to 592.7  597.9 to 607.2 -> 1.07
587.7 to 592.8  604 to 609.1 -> 1.15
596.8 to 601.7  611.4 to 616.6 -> 1.05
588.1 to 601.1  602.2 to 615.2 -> 1.10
